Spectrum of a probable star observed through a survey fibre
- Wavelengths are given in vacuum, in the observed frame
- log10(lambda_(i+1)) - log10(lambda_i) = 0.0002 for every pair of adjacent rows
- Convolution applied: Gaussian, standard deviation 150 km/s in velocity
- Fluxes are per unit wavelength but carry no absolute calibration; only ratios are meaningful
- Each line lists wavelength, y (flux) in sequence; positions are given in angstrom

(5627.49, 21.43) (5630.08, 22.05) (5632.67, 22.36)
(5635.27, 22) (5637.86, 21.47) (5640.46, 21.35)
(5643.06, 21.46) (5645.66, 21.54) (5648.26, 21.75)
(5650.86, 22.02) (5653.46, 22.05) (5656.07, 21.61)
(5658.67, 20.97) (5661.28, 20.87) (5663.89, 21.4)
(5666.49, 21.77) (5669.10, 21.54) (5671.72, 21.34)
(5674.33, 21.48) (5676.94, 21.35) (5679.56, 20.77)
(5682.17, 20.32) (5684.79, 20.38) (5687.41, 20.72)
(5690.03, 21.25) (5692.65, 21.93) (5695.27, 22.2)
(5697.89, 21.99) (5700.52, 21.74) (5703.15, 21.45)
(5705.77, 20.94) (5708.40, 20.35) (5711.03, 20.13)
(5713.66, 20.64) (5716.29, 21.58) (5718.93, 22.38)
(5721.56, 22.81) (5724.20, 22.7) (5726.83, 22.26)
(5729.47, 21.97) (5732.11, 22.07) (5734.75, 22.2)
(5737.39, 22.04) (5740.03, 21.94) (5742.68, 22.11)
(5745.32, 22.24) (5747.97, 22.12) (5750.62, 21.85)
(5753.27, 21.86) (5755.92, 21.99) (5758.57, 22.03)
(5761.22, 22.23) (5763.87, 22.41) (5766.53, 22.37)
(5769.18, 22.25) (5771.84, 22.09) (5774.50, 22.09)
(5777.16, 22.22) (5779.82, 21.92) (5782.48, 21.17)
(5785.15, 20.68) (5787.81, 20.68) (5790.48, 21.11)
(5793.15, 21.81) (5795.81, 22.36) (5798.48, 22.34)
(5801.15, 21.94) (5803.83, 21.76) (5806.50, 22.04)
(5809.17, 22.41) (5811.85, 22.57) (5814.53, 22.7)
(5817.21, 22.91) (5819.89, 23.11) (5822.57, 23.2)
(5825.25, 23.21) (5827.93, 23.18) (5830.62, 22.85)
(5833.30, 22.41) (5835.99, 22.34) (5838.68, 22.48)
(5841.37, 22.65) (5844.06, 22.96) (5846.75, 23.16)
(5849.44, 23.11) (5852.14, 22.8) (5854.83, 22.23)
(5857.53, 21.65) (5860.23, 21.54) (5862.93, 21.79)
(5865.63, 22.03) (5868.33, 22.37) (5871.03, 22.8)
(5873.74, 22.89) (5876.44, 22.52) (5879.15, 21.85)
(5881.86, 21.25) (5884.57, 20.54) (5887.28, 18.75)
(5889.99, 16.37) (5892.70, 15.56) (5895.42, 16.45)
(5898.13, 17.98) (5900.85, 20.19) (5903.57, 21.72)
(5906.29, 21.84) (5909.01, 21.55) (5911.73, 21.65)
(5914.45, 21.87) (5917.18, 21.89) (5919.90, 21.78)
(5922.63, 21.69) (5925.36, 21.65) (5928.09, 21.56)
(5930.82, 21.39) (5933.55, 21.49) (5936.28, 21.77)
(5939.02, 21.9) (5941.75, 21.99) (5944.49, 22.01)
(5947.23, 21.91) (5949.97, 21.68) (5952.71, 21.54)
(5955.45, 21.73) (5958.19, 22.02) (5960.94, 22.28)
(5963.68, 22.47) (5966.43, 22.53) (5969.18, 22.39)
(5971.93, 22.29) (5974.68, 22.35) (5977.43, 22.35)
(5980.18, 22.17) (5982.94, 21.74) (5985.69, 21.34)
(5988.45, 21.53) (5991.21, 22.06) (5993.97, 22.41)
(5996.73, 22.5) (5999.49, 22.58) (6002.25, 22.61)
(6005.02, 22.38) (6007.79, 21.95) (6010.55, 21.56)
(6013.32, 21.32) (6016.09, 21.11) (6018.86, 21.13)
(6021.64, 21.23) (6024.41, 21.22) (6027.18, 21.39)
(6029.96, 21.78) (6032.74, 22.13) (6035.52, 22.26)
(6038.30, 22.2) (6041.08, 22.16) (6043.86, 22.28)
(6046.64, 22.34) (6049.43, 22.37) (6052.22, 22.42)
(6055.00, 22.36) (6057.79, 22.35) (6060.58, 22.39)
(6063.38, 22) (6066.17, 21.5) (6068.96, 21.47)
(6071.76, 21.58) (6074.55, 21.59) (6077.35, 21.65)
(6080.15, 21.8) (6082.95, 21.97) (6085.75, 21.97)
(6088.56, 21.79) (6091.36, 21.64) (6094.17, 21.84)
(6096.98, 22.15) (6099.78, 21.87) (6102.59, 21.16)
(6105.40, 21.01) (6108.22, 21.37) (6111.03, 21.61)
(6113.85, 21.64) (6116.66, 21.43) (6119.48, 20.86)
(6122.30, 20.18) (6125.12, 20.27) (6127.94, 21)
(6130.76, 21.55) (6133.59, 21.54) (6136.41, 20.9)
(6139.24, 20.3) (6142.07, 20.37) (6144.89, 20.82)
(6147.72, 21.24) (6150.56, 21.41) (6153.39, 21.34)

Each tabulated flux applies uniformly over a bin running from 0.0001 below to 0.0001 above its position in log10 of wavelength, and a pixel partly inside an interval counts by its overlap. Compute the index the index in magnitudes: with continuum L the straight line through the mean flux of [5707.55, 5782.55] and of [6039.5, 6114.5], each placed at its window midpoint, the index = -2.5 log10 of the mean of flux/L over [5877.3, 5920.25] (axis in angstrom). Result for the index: 0.10 mag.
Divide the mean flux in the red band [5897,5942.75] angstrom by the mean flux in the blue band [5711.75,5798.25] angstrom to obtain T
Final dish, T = 0.98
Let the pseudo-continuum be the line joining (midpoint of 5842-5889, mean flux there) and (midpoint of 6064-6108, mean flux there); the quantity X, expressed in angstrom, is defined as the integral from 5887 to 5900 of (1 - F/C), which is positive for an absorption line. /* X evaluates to 2.9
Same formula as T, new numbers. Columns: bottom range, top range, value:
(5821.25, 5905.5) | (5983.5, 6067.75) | 1.02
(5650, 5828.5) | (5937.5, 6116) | 1.00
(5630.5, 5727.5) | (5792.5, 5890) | 1.03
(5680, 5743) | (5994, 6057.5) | 1.02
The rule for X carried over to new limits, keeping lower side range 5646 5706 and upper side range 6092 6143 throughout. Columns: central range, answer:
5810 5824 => -1.0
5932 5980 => -1.8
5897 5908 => 0.4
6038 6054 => -0.8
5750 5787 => -1.0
